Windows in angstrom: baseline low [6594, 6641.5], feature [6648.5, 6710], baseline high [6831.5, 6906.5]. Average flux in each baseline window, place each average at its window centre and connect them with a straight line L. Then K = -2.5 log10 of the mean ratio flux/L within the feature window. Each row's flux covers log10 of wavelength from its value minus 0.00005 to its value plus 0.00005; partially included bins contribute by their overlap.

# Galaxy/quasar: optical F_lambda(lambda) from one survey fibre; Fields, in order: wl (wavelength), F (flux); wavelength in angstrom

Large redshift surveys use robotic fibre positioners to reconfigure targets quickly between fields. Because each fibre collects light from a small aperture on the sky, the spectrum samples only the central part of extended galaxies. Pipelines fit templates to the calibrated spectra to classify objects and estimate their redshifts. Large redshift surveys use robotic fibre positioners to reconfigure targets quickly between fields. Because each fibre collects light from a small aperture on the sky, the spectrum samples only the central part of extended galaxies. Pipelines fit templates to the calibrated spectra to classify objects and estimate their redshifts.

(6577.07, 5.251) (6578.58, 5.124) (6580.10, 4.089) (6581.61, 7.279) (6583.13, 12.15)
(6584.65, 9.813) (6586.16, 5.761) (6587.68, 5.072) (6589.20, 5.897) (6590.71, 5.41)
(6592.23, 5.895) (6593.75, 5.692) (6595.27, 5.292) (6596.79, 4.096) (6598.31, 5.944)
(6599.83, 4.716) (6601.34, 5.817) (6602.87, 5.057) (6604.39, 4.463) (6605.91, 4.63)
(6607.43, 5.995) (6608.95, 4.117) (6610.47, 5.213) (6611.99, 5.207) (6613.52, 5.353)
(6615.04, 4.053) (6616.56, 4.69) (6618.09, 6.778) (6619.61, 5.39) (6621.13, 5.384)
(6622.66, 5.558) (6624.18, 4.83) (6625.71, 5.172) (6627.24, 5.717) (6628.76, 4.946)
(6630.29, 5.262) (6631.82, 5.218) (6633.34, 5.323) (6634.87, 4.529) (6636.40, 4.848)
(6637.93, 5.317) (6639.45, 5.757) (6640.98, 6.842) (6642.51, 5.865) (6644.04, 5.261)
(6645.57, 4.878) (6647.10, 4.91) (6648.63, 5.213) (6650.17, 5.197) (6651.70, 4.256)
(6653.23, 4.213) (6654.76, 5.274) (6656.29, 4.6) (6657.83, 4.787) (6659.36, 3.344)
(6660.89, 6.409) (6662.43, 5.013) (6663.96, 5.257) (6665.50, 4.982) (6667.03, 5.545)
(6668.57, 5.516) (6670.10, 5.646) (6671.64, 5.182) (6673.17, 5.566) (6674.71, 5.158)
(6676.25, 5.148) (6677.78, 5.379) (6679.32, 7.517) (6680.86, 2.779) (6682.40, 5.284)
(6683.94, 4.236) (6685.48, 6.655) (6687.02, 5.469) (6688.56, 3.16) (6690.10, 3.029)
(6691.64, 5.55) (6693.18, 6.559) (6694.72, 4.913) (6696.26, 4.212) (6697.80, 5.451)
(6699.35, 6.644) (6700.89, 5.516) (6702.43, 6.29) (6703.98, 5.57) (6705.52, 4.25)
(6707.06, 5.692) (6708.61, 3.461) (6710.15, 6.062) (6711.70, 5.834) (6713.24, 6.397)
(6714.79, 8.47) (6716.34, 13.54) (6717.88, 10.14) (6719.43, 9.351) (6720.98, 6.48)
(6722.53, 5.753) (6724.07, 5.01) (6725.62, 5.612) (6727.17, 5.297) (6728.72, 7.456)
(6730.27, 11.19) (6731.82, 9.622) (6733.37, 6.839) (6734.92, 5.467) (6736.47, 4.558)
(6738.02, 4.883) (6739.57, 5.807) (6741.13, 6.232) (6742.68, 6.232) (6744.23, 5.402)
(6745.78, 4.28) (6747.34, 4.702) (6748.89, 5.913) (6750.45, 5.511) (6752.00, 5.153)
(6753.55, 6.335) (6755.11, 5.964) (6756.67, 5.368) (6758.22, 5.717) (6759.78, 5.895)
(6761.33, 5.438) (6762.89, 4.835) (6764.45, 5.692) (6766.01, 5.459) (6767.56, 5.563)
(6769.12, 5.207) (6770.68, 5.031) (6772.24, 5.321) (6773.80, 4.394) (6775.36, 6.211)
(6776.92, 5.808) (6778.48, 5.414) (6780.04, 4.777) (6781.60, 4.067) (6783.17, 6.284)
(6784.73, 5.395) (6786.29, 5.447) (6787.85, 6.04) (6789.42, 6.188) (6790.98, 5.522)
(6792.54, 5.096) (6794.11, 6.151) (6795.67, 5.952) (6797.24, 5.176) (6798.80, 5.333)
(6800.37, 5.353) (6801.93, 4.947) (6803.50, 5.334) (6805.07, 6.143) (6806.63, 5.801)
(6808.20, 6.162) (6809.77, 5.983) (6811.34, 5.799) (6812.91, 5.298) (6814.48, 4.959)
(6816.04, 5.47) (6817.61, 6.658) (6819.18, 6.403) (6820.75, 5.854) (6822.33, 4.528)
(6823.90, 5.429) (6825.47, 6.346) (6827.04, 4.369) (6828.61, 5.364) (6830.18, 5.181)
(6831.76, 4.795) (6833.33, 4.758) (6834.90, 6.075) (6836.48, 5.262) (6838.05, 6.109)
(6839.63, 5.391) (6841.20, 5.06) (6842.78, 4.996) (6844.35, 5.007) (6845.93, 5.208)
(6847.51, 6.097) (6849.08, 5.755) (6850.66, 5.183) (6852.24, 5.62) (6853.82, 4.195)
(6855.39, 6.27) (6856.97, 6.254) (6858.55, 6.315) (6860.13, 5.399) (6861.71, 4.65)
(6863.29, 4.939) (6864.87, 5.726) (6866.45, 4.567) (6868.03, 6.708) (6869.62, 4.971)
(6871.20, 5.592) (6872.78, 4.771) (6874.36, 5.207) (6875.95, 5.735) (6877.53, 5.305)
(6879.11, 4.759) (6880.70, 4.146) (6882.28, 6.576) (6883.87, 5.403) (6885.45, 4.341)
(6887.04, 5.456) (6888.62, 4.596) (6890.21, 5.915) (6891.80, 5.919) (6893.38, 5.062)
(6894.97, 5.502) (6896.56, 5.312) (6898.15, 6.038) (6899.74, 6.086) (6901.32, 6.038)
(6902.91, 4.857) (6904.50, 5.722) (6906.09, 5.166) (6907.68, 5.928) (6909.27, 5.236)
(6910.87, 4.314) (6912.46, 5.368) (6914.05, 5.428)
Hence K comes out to 0.03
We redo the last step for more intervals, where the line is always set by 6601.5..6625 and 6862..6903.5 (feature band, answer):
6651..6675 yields 0.03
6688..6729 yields -0.18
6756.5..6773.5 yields -0.03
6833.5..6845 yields -0.01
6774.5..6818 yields -0.06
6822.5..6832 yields 0.02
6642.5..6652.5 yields 0.03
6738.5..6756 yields -0.07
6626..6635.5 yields -0.01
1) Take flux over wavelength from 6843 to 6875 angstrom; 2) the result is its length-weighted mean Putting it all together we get 5.42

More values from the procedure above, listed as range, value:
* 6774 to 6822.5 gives 5.6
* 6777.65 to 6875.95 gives 5.47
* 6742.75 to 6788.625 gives 5.41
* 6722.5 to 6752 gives 6.08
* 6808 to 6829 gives 5.61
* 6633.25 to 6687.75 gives 5.2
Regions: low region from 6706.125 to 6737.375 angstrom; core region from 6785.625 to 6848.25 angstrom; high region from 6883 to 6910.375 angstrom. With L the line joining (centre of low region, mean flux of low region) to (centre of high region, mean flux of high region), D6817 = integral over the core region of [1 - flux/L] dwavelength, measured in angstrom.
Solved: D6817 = 6.70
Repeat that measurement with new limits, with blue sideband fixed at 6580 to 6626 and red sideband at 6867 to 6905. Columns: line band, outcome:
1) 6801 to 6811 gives -0.4 angstrom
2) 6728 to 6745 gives -3.5 angstrom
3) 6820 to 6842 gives 0.6 angstrom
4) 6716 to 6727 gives -4.1 angstrom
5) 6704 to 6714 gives 0.5 angstrom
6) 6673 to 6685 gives 1.0 angstrom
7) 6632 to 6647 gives 0.7 angstrom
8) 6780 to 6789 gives 0.1 angstrom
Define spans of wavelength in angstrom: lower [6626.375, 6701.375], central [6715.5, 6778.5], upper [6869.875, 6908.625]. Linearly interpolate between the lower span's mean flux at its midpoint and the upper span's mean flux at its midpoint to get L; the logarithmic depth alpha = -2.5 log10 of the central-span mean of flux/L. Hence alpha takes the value -0.182 mag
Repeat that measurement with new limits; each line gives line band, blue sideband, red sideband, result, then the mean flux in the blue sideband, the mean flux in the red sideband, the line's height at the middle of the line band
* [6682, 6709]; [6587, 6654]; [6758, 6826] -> 0.047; 5.21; 5.54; 5.35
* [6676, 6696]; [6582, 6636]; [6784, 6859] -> 0.108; 5.56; 5.54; 5.55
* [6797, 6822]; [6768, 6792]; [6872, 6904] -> -0.052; 5.41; 5.36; 5.39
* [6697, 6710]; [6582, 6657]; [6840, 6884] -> 0.007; 5.45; 5.37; 5.43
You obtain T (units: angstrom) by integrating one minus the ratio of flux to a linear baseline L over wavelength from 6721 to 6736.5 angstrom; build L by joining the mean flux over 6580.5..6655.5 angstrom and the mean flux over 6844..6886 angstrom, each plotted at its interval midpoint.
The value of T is -3.8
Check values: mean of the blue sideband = 5.49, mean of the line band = 6.77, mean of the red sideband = 5.37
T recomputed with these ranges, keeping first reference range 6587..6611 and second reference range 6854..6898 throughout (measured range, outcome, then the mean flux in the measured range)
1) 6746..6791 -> -1.2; 5.45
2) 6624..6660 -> 1.1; 5.07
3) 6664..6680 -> -0.9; 5.54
